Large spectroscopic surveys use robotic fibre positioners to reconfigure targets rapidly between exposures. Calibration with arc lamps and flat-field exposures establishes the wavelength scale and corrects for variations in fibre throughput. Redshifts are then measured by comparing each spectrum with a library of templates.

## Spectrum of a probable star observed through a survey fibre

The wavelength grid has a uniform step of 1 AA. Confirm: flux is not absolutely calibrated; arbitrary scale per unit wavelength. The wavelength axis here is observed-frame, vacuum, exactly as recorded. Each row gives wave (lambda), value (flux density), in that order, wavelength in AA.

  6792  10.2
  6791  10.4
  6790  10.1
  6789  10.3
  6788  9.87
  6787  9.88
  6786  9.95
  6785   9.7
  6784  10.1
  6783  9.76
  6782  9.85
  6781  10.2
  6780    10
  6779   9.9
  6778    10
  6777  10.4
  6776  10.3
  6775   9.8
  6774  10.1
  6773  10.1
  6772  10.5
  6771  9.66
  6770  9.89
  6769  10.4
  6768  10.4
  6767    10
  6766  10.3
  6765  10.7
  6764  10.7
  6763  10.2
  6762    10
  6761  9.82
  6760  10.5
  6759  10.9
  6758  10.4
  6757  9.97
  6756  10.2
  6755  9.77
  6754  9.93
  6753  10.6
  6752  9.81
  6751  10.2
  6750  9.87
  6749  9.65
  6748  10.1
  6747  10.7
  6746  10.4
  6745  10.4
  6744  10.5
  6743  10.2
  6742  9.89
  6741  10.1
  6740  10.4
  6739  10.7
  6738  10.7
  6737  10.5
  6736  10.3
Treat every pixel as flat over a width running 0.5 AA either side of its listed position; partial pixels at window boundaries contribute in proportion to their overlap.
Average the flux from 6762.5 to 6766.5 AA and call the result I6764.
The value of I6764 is 10.5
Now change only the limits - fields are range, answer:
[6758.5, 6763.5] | 10.3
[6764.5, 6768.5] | 10.3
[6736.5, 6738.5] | 10.6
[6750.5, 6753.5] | 10.2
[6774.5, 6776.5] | 10.1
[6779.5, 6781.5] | 10.1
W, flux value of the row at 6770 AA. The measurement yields 9.89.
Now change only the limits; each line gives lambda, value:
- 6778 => 10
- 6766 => 10.3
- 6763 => 10.2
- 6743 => 10.2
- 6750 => 9.87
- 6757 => 9.97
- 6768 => 10.4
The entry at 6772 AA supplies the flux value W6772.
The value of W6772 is 10.5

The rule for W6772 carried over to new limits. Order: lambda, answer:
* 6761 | 9.82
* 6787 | 9.88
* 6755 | 9.77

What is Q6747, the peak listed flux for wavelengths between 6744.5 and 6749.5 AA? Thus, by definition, 10.7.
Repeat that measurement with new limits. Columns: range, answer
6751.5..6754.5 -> 10.6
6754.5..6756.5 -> 10.2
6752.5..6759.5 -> 10.9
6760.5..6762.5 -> 10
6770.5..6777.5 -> 10.5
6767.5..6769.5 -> 10.4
